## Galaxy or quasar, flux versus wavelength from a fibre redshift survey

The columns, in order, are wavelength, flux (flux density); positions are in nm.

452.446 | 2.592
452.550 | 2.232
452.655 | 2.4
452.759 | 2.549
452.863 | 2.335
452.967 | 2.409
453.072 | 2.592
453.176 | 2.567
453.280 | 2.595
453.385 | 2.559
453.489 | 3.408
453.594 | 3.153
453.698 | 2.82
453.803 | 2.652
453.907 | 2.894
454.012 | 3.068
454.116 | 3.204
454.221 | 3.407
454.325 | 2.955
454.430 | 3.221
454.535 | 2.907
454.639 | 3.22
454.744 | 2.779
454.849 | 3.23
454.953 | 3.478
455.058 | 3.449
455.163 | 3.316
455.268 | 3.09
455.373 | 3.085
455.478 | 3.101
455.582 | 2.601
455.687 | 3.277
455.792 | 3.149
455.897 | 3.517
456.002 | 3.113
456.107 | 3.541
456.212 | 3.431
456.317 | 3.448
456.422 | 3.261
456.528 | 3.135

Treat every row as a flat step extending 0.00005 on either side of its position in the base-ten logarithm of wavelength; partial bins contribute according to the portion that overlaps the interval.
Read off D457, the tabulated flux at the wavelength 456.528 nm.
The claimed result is 3.135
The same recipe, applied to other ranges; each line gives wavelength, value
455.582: 2.601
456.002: 3.113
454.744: 2.779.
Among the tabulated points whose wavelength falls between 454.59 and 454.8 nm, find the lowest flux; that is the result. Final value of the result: 2.779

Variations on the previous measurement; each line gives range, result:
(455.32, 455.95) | 2.601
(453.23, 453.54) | 2.559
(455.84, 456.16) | 3.113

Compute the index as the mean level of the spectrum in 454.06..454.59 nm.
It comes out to 3.14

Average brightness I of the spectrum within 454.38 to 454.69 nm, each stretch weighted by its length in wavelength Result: 3.12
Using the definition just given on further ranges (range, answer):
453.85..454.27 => 3.14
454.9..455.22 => 3.41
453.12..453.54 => 2.78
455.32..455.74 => 3.02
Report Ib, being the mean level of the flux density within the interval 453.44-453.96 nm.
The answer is 2.98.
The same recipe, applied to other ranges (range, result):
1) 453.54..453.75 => 2.99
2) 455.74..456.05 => 3.26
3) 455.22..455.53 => 3.09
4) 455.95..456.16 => 3.33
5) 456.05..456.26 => 3.48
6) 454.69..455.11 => 3.23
